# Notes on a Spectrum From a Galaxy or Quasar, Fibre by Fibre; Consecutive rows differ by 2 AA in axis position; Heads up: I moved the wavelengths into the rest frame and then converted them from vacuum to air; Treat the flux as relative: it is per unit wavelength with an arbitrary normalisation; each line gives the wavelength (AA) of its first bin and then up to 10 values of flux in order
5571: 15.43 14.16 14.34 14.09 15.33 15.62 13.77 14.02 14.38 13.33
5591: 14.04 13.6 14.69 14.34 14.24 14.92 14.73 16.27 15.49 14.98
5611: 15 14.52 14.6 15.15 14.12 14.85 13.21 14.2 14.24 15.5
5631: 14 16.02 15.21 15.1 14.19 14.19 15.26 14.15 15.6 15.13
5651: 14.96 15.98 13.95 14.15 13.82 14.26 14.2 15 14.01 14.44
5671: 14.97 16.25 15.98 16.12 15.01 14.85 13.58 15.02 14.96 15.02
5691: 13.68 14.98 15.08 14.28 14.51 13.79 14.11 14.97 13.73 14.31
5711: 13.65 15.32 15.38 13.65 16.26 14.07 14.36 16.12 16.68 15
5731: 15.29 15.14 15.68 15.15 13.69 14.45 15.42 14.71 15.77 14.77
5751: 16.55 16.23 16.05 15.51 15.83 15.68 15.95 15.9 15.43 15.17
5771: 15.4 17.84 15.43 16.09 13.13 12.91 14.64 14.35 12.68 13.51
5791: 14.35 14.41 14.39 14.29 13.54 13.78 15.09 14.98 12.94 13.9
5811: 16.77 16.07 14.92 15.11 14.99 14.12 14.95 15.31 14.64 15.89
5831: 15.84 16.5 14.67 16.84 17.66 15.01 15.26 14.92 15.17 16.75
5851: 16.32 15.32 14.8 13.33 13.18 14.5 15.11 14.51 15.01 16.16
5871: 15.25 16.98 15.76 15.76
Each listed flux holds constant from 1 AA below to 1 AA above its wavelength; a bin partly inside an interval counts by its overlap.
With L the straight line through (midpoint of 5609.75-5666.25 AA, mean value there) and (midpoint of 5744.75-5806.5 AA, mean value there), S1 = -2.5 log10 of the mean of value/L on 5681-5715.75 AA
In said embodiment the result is 0.02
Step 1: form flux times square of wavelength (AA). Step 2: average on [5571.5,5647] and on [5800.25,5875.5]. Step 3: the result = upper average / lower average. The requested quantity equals 1.13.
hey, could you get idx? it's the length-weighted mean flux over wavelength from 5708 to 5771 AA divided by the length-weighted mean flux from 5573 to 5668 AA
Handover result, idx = 1.05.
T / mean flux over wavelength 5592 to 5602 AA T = 14.4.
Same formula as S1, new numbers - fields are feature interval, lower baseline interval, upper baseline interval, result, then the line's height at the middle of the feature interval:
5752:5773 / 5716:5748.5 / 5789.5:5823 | -0.07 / 14.9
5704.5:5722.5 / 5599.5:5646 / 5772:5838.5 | 0.02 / 14.8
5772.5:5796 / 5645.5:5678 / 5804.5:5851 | 0.06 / 15.3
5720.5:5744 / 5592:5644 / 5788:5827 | -0.03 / 14.6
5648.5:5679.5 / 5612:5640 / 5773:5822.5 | -0.02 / 14.6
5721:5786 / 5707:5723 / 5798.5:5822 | -0.05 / 14.6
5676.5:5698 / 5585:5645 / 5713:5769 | 0.02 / 15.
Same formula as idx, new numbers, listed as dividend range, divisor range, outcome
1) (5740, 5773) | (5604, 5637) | 1.05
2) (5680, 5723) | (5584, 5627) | 1.00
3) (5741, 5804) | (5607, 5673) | 1.02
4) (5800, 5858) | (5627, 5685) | 1.03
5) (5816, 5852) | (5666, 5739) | 1.05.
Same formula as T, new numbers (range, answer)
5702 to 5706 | 14.5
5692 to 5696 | 15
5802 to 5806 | 15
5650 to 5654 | 15.5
